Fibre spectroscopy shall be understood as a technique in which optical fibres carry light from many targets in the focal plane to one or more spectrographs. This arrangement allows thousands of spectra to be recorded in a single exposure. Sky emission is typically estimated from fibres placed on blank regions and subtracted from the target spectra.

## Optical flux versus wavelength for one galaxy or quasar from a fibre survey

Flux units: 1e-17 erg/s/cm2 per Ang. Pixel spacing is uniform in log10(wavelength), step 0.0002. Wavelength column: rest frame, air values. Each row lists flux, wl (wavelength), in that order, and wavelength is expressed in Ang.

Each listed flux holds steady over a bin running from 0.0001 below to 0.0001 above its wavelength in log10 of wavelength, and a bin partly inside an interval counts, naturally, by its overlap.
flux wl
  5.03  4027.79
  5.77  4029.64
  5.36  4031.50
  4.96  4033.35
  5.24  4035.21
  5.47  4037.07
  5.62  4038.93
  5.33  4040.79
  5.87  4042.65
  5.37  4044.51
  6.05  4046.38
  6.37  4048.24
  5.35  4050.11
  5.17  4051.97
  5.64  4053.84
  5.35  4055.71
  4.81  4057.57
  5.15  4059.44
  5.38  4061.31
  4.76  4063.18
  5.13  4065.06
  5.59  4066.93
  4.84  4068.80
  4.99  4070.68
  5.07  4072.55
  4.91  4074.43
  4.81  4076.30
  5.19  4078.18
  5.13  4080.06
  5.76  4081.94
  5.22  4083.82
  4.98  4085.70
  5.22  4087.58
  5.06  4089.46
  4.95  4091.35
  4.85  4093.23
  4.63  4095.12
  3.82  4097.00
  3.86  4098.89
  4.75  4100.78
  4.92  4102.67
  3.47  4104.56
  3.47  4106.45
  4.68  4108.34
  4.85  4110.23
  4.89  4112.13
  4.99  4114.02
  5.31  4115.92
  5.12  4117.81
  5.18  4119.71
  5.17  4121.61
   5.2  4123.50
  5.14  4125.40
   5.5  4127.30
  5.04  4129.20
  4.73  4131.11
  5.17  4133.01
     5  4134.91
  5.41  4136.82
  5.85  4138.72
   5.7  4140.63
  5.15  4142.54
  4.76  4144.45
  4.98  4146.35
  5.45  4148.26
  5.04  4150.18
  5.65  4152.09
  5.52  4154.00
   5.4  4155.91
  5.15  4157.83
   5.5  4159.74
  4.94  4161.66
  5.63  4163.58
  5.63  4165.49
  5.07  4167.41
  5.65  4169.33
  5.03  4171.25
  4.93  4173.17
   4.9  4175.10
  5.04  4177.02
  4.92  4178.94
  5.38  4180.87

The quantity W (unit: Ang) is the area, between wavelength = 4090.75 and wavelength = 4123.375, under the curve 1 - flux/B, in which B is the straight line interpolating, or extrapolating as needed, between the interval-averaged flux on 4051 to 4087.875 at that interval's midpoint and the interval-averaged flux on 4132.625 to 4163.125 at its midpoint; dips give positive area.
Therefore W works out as 3.6 Ang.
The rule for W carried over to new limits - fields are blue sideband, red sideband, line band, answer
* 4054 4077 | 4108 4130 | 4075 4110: 2.62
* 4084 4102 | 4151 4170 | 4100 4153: 0.40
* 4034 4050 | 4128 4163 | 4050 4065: 1.04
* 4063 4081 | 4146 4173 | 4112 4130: 0.14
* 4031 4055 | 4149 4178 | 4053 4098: 3.37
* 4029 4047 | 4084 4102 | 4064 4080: -0.20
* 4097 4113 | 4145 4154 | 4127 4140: -0.79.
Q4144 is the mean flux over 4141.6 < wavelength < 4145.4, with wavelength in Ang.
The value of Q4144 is 4.96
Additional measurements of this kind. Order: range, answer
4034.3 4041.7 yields 5.41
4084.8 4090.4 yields 5.09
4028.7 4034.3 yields 5.37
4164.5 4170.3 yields 5.46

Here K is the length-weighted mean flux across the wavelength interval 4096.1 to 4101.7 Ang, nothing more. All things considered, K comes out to 4.14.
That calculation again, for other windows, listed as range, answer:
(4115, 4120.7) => 5.2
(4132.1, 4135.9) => 5.08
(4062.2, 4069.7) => 5.08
